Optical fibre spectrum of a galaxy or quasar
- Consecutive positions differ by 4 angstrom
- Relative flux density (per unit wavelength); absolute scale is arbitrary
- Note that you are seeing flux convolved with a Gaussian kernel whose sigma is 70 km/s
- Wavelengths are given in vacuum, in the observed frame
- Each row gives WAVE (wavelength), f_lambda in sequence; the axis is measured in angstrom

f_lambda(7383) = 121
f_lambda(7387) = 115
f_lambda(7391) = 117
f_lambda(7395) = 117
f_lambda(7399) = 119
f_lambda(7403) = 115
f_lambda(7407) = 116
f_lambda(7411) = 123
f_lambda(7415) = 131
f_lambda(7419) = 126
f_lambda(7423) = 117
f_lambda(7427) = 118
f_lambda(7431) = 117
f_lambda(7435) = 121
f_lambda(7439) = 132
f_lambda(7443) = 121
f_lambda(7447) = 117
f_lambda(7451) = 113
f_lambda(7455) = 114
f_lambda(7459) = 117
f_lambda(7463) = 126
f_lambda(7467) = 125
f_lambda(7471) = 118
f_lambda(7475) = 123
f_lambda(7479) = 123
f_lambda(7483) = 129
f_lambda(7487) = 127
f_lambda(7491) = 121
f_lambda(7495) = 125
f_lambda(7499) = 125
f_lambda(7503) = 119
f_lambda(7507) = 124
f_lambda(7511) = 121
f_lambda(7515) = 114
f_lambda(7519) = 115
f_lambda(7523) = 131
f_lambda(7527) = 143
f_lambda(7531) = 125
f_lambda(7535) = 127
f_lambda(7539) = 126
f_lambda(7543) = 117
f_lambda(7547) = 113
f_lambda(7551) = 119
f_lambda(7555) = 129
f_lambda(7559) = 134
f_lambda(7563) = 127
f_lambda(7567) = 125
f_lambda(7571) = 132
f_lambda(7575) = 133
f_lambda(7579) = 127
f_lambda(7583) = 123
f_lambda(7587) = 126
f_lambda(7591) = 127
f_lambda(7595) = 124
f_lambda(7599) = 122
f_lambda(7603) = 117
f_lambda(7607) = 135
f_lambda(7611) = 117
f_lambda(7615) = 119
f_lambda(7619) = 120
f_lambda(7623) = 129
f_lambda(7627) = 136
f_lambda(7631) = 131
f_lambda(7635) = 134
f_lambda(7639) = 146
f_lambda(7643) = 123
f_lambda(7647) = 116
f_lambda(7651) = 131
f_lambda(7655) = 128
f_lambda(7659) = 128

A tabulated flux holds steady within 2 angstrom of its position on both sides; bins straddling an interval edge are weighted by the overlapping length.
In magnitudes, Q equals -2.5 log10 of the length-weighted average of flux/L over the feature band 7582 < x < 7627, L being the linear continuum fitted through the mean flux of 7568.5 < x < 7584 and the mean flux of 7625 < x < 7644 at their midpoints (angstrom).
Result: 0.06 mag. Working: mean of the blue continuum 129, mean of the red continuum 135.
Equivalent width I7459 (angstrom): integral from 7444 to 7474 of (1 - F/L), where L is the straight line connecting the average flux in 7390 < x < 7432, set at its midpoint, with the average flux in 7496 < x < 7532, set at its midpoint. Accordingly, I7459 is 0.7 angstrom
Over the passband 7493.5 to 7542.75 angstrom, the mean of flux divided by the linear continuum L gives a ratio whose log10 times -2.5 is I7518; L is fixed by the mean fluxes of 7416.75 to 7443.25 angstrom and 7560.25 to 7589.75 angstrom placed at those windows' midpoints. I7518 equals 0.010 mag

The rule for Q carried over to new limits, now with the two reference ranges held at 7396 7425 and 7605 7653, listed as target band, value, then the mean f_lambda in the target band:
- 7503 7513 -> 0.02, 122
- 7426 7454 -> 0.02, 120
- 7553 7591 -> -0.02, 128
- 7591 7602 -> 0.03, 123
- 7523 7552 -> 0.00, 125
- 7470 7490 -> -0.01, 124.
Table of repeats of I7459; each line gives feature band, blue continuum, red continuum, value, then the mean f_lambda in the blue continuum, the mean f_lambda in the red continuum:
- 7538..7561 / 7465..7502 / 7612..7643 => 0.7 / 124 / 130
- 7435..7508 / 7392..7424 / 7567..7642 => 0.4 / 120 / 128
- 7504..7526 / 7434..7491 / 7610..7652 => 0.3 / 122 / 128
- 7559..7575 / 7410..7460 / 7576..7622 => -0.8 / 121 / 124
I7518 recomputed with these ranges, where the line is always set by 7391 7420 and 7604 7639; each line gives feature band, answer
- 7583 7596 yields 0.016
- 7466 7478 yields 0.010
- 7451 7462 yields 0.058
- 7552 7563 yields -0.030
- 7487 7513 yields 0.010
